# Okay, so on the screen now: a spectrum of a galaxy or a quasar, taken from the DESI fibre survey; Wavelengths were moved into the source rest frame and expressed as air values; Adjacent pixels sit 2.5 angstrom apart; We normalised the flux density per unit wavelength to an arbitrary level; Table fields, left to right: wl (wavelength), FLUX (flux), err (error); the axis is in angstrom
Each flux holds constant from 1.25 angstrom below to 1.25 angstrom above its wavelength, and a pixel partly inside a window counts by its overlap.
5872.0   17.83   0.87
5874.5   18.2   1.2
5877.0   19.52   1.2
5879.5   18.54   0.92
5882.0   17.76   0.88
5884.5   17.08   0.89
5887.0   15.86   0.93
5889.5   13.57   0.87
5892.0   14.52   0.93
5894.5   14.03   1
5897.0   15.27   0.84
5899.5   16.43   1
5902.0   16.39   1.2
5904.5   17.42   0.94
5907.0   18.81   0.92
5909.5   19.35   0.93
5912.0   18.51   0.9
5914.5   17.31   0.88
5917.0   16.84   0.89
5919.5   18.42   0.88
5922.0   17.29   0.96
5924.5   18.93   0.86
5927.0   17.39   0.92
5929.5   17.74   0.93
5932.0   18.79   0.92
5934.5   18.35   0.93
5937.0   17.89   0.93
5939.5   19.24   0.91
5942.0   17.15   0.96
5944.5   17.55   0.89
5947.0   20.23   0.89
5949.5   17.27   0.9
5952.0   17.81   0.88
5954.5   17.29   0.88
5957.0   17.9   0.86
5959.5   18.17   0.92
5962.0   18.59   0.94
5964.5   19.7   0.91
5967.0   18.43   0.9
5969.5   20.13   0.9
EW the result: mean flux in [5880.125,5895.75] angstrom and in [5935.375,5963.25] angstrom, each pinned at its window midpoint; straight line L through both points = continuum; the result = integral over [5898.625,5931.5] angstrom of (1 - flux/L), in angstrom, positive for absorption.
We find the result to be -2.2 angstrom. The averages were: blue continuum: 15.6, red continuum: 18.1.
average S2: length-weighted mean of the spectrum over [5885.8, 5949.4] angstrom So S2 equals 17.3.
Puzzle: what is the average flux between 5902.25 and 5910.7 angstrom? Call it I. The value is 18.3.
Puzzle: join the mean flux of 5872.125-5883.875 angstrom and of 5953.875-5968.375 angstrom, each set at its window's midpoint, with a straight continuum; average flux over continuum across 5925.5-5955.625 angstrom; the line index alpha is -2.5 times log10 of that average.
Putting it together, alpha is 0.02 mag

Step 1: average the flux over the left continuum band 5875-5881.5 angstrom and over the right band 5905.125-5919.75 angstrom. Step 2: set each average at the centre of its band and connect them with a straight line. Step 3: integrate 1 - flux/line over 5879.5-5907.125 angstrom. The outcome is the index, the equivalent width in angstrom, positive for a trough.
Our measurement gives 3.6 angstrom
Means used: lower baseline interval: 18.8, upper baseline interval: 18.2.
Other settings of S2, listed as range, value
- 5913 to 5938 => 17.9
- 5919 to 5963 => 18.1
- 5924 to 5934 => 18.2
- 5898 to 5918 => 17.6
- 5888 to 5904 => 15.2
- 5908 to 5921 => 18.1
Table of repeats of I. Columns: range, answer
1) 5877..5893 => 16.5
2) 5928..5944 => 18.2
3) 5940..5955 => 18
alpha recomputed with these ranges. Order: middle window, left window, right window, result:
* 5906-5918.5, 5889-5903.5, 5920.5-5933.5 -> -0.095 mag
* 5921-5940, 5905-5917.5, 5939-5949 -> 0.008 mag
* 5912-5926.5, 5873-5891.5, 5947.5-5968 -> -0.009 mag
